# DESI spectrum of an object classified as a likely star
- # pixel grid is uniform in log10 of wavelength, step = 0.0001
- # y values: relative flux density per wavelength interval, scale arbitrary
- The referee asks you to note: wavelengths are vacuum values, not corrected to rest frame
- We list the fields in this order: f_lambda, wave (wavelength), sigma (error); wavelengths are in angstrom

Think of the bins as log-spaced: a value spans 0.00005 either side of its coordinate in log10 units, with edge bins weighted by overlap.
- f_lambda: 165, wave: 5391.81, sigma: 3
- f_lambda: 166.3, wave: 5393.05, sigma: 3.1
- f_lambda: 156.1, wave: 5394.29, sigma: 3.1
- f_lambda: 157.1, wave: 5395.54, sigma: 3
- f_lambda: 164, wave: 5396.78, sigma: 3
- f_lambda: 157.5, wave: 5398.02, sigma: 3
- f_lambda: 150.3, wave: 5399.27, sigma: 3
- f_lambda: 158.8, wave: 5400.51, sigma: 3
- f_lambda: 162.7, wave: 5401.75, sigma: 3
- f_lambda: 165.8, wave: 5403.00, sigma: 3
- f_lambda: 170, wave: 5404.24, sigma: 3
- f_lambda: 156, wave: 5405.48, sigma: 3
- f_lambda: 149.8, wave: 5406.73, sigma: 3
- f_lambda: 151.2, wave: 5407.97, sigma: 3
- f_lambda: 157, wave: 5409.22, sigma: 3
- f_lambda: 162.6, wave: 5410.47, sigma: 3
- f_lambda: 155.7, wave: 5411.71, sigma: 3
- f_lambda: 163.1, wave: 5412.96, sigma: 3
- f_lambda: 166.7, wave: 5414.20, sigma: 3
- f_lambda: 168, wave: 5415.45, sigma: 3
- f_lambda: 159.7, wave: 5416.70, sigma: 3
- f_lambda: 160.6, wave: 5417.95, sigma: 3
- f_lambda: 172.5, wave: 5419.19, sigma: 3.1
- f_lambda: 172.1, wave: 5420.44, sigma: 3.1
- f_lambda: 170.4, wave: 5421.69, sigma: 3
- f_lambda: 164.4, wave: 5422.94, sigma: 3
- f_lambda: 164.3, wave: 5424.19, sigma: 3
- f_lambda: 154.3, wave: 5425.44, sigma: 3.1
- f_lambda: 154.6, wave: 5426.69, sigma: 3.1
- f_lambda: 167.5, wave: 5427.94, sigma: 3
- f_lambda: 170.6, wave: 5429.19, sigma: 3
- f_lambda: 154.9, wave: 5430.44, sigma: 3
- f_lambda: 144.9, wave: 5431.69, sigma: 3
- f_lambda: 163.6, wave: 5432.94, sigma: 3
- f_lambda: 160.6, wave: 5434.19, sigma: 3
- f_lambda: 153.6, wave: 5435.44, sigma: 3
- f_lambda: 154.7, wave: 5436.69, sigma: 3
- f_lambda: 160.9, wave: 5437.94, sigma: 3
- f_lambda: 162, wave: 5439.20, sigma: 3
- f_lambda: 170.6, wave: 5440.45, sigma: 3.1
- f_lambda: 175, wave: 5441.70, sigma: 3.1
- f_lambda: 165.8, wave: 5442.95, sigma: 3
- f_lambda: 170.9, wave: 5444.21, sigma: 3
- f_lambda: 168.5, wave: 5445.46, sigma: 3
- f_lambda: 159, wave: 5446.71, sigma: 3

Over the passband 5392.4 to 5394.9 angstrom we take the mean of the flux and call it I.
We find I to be 162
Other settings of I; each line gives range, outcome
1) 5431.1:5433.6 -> 155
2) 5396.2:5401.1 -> 158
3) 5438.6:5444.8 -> 169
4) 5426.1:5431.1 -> 162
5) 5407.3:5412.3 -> 157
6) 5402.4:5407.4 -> 161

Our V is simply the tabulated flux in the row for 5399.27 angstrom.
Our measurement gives 150.3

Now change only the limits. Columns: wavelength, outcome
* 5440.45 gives 170.6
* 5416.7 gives 159.7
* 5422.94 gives 164.4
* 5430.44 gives 154.9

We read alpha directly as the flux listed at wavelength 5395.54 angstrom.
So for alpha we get 157.1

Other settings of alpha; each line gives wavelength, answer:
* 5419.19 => 172.5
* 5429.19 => 170.6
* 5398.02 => 157.5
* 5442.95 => 165.8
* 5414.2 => 166.7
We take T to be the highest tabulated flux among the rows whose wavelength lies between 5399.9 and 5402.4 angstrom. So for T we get 162.7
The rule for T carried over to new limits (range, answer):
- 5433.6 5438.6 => 160.9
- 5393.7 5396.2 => 157.1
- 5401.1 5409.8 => 170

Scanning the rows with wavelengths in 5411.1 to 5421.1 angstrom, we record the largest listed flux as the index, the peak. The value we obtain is 172.5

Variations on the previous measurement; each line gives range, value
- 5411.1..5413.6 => 163.1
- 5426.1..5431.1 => 170.6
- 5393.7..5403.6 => 165.8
